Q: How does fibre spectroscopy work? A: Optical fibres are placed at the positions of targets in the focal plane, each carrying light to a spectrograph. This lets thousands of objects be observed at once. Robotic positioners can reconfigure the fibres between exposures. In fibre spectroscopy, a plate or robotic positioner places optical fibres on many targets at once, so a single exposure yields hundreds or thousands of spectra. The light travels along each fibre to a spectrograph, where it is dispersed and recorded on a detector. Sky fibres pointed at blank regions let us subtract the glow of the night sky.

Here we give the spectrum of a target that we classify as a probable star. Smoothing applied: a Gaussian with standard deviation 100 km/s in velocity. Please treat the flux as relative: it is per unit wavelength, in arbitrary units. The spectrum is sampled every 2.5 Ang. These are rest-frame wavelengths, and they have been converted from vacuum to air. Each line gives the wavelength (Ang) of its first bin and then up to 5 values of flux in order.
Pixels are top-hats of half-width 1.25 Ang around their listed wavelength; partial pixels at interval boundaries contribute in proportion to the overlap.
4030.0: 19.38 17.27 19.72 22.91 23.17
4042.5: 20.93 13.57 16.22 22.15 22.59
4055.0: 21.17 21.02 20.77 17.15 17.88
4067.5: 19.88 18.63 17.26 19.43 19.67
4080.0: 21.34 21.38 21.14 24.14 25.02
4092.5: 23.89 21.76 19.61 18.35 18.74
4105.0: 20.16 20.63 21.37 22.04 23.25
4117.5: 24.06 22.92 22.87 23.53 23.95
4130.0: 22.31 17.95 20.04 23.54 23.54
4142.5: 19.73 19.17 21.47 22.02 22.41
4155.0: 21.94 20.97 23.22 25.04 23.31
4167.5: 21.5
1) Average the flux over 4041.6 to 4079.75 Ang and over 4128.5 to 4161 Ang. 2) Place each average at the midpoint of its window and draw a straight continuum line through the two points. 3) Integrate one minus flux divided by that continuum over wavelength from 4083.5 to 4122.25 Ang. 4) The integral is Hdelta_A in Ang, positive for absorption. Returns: -2.8 Ang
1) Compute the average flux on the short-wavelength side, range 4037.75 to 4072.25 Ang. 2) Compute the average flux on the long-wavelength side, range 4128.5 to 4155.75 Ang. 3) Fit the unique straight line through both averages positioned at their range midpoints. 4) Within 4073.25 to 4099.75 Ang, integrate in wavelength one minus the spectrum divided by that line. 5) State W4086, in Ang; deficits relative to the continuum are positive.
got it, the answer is -1.7 Ang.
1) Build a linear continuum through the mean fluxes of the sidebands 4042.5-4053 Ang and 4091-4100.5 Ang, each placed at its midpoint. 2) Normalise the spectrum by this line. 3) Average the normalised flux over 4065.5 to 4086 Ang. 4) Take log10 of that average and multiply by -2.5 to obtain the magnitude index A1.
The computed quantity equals 0.02 mag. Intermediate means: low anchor 18.6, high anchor 21.2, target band 19.8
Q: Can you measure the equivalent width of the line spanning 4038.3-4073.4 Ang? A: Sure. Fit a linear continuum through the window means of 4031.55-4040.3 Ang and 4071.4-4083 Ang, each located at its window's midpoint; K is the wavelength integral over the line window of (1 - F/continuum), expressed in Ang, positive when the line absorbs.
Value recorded 1.2 Ang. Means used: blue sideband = 20.6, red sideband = 19.7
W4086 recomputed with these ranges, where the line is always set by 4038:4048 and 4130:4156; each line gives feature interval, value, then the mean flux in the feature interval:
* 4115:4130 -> -1.9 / 23.4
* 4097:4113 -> 0.2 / 20.1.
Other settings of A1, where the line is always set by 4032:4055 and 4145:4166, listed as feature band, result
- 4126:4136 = 0.034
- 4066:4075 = 0.104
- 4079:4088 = -0.051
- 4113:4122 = -0.083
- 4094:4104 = 0.084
